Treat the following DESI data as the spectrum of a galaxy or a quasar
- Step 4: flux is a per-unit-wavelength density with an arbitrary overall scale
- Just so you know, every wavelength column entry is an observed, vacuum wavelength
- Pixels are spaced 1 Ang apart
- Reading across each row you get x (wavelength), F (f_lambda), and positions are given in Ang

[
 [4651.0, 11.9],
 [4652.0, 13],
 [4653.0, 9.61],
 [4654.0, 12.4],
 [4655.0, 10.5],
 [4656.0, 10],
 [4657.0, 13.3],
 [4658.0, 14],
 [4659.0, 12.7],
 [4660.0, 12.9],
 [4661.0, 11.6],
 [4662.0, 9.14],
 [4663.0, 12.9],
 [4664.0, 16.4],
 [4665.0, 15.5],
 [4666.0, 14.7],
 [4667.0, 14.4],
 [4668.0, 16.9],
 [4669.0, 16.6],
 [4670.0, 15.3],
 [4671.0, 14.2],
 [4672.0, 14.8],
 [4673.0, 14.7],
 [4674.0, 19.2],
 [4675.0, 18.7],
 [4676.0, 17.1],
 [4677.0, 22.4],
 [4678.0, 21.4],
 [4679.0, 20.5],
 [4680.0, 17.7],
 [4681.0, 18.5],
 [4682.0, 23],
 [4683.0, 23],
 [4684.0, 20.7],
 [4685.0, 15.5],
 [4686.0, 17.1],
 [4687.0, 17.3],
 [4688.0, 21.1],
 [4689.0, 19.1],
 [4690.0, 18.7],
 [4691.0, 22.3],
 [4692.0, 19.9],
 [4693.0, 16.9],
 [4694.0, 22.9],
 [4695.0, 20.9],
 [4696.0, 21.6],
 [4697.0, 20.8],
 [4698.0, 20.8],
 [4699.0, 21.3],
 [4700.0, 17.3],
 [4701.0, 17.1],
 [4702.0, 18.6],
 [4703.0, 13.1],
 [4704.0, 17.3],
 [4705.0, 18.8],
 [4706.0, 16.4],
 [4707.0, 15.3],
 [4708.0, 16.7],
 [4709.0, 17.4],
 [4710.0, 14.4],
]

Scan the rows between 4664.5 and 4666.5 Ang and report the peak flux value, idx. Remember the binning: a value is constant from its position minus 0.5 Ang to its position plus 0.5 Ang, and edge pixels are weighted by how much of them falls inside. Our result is 15.5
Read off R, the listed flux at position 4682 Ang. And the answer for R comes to 23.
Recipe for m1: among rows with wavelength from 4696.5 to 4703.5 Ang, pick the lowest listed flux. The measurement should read 13.1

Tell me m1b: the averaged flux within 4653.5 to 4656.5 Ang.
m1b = 11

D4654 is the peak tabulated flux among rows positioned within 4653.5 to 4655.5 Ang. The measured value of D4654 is 12.4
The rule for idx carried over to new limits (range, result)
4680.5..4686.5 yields 23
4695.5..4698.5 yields 21.6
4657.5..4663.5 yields 14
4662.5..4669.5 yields 16.9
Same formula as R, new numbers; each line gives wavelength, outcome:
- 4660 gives 12.9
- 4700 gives 17.3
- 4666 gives 14.7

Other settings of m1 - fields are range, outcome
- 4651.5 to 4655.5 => 9.61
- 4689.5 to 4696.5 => 16.9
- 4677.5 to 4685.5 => 15.5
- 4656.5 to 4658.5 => 13.3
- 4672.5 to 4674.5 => 14.7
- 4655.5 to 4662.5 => 9.14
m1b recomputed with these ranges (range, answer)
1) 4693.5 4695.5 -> 21.9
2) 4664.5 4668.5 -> 15.4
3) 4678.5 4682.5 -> 19.9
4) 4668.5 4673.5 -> 15.1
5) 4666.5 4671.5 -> 15.5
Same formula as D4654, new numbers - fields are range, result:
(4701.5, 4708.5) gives 18.8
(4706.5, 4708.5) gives 16.7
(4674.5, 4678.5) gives 22.4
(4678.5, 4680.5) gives 20.5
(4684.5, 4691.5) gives 22.3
